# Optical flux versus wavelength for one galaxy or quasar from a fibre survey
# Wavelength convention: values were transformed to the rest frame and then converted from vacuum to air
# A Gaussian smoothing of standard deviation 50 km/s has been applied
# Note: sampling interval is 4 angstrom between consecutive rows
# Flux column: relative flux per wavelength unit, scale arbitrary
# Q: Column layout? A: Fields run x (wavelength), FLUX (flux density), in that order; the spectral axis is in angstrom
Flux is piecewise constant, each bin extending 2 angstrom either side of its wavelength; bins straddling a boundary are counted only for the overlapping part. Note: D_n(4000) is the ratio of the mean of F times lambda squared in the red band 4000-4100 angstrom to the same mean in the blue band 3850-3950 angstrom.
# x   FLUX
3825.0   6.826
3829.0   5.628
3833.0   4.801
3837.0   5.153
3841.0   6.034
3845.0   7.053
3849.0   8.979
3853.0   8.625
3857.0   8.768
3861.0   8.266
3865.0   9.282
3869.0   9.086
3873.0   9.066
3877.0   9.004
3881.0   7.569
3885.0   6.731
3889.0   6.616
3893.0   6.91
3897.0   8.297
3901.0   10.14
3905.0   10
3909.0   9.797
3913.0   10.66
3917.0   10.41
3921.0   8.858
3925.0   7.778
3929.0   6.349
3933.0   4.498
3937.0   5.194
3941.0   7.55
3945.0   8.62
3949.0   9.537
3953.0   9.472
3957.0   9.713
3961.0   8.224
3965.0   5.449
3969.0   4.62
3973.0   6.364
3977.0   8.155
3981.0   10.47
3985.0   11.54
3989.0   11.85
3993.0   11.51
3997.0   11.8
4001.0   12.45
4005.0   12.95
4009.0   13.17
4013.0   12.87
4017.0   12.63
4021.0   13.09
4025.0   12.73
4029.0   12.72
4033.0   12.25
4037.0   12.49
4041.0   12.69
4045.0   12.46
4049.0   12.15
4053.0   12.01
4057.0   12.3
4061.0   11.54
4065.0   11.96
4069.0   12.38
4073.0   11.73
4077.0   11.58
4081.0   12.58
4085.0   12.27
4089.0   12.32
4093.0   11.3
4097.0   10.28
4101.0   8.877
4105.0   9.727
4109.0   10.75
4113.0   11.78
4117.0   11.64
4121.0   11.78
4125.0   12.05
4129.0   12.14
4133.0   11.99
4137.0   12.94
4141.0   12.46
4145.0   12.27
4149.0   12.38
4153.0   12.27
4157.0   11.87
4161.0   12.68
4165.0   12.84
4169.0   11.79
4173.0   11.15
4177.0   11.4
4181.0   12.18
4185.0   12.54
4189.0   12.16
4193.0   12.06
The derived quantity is 1.59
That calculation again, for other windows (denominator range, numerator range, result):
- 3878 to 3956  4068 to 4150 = 1.57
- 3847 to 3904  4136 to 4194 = 1.67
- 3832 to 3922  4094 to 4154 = 1.57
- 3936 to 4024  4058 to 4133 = 1.22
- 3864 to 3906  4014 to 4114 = 1.55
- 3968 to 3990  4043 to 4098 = 1.41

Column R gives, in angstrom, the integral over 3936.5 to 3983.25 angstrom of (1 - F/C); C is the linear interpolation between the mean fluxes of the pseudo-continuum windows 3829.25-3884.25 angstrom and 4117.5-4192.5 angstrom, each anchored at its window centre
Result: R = 6.9 angstrom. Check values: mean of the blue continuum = 7.73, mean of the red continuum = 12.1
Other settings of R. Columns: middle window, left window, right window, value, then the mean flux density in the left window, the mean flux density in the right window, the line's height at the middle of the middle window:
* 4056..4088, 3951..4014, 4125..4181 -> -2.6 angstrom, 9.99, 12.2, 11.1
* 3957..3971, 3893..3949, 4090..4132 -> 3.6 angstrom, 8.31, 11.1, 8.94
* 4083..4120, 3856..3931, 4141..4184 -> 1.0 angstrom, 8.61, 12.1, 11.3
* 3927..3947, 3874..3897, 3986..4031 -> 6.6 angstrom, 7.52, 12.5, 9.61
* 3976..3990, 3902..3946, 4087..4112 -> -2.4 angstrom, 8.19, 10.6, 9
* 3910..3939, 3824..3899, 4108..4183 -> 2.5 angstrom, 7.52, 12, 8.52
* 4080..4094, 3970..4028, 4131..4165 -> -0.2 angstrom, 11.4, 12.4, 12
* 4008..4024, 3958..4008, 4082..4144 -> -4.4 angstrom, 9.69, 11.5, 10.2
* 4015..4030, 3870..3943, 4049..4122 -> -3.6 angstrom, 8.09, 11.5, 10.3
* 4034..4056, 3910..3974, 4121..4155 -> -4.8 angstrom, 7.76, 12.3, 10.1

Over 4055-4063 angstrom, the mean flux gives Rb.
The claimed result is 11.9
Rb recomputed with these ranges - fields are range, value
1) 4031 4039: 12.4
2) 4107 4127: 11.6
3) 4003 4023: 12.9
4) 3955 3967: 7.8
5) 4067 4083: 12.1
